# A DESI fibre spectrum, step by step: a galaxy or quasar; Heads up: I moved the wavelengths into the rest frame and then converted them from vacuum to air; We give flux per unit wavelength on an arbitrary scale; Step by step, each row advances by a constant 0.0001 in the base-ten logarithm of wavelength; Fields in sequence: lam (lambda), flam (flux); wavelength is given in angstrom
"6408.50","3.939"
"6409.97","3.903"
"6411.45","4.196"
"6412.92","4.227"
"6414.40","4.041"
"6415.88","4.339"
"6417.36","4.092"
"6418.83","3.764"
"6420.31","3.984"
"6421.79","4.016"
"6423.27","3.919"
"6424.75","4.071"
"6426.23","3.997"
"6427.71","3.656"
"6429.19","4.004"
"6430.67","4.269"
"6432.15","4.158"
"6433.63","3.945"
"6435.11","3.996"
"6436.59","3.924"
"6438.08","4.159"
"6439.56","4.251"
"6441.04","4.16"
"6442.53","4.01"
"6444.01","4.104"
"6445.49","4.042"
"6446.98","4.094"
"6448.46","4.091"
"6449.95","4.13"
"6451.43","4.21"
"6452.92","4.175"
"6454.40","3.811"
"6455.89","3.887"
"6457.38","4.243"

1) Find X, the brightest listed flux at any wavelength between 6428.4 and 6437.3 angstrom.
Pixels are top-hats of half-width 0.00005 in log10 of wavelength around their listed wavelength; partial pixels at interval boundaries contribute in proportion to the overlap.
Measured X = 4.269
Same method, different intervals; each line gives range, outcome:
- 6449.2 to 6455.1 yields 4.21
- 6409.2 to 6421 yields 4.339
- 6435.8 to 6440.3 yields 4.251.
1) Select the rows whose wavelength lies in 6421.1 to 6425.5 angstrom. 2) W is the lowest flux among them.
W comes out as 3.919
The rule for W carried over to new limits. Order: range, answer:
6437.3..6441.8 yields 4.159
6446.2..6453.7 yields 4.091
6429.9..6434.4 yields 3.945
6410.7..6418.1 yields 4.041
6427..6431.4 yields 3.656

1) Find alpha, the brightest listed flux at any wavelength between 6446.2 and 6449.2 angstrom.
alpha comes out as 4.094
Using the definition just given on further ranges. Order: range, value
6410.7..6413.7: 4.227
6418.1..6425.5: 4.071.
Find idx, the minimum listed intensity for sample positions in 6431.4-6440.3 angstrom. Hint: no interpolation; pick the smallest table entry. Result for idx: 3.924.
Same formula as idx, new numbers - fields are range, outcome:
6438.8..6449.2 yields 4.01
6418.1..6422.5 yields 3.764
